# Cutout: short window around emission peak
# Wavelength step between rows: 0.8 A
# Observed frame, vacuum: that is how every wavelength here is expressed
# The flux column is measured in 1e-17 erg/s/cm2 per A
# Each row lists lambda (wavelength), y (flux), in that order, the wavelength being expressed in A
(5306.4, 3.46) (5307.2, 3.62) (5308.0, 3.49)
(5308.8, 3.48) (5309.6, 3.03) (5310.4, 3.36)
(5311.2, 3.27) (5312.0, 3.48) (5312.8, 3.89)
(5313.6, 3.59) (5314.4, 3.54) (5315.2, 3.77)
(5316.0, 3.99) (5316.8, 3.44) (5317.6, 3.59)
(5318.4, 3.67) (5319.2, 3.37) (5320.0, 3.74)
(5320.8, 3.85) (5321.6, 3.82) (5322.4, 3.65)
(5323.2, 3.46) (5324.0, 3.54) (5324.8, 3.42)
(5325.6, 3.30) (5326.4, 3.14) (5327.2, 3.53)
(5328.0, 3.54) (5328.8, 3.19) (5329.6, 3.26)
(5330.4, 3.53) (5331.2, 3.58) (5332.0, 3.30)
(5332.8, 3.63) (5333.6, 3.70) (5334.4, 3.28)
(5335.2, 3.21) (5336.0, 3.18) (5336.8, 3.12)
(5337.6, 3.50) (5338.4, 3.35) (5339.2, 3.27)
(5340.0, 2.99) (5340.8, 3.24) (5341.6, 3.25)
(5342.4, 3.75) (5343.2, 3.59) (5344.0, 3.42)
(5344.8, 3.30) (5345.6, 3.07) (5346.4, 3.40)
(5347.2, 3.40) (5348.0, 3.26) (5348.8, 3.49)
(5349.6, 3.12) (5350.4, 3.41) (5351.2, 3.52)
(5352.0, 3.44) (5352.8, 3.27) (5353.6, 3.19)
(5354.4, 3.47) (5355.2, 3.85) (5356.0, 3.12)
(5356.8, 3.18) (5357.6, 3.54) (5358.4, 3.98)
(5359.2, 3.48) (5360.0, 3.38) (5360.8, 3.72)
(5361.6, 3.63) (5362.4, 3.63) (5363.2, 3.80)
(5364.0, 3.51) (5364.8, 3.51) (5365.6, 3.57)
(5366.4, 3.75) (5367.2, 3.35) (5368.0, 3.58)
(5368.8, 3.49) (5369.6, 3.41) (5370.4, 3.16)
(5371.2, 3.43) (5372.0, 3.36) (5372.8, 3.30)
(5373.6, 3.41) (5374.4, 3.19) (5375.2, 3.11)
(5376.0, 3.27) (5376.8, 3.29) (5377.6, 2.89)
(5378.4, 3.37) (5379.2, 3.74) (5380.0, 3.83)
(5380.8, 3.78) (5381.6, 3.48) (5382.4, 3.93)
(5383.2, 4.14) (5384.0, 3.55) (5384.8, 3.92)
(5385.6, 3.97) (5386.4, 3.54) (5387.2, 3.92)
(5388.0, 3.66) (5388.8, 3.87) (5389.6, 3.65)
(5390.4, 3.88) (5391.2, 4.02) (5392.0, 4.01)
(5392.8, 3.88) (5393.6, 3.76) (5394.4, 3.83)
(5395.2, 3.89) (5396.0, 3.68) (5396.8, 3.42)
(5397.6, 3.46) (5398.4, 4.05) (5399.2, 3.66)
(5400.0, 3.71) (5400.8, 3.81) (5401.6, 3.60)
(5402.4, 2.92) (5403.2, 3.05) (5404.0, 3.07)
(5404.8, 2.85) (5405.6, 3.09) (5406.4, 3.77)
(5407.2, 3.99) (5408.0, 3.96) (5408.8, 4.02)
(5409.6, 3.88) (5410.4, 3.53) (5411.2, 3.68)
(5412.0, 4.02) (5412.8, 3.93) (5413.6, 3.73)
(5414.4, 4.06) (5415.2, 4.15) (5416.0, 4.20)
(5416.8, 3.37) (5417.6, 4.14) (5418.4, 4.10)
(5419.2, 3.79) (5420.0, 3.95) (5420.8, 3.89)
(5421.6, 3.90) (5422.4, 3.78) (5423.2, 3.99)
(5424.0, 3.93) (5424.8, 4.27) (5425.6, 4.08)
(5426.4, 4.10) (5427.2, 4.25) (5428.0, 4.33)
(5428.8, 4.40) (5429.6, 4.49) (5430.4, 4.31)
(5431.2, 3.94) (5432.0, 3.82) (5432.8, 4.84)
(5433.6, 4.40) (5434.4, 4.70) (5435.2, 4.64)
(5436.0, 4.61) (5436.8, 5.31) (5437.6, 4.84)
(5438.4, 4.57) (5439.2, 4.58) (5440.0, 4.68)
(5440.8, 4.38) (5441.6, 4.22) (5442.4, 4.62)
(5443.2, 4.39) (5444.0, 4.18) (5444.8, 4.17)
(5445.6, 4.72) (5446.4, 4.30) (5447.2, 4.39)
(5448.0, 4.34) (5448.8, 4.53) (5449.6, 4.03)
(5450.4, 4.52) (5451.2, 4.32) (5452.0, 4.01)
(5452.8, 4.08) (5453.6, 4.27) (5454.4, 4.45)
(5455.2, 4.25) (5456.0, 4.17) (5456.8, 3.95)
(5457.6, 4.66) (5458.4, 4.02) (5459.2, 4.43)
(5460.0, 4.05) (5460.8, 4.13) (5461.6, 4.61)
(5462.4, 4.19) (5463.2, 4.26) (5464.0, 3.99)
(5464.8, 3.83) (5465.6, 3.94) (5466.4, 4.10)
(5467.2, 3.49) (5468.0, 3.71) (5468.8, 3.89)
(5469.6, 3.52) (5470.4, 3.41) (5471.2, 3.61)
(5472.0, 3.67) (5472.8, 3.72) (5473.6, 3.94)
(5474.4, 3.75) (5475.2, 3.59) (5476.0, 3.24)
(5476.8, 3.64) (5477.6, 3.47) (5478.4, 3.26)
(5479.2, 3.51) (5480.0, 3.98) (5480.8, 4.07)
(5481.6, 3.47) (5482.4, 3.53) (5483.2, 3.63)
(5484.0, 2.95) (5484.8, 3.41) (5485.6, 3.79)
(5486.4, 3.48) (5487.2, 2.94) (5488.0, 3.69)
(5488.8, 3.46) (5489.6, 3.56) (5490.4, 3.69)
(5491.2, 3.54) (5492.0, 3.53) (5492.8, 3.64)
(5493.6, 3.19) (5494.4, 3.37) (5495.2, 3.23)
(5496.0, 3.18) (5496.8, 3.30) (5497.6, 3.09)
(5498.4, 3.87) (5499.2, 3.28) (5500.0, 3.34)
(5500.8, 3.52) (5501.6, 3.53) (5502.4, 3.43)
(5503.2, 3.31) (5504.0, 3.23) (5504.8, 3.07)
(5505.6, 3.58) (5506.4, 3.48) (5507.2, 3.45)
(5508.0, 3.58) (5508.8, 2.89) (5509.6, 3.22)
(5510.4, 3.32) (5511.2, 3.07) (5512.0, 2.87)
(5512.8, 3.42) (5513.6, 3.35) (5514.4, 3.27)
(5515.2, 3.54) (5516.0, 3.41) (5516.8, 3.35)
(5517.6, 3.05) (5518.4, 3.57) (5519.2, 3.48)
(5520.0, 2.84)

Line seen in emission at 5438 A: C III]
